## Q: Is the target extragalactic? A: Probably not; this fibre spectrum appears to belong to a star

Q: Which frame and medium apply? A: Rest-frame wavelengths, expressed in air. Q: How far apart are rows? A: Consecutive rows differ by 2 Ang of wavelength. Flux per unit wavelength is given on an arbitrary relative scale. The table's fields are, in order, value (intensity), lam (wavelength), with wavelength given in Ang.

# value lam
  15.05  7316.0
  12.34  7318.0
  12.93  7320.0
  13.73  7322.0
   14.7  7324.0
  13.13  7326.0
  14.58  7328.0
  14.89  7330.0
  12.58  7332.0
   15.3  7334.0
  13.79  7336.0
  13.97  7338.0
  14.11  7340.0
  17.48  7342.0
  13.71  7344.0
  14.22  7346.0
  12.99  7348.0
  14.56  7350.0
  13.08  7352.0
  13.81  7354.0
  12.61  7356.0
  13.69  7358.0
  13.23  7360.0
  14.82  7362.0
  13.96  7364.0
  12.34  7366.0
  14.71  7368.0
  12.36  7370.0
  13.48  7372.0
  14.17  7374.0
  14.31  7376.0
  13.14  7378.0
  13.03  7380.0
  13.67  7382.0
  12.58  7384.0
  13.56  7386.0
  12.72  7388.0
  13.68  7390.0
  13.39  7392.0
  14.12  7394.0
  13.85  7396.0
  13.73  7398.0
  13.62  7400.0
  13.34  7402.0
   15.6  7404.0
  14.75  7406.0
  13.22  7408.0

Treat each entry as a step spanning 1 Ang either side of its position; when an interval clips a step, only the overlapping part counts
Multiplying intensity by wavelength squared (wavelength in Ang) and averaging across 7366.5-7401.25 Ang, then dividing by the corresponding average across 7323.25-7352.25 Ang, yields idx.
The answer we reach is 0.96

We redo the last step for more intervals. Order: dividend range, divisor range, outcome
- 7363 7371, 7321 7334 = 0.96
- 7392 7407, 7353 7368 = 1.05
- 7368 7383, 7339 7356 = 0.96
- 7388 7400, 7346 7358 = 1.02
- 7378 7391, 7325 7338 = 0.95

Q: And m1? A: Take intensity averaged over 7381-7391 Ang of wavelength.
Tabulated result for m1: 13.2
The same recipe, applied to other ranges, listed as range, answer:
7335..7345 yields 14.6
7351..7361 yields 13.3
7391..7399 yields 13.8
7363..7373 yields 13.4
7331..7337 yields 13.9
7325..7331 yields 14.2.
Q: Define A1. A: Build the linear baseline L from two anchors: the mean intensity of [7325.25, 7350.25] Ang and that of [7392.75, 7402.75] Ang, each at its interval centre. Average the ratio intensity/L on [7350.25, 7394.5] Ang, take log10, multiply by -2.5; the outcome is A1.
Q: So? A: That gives 0.04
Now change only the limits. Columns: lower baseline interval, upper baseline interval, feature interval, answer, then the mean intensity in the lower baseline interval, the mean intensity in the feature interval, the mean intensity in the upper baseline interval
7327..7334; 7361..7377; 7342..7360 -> 0.02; 14.2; 13.8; 13.8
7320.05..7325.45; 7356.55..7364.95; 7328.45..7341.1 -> -0.02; 13.9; 14.2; 13.9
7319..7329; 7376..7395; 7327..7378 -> -0.03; 13.8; 13.9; 13.4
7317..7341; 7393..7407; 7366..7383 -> 0.04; 13.8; 13.5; 14.1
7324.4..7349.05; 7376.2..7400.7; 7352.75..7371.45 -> 0.03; 14.2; 13.5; 13.5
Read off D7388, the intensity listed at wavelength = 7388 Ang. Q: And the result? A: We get 12.72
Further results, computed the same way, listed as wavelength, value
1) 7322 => 13.73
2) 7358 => 13.69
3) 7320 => 12.93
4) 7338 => 13.97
